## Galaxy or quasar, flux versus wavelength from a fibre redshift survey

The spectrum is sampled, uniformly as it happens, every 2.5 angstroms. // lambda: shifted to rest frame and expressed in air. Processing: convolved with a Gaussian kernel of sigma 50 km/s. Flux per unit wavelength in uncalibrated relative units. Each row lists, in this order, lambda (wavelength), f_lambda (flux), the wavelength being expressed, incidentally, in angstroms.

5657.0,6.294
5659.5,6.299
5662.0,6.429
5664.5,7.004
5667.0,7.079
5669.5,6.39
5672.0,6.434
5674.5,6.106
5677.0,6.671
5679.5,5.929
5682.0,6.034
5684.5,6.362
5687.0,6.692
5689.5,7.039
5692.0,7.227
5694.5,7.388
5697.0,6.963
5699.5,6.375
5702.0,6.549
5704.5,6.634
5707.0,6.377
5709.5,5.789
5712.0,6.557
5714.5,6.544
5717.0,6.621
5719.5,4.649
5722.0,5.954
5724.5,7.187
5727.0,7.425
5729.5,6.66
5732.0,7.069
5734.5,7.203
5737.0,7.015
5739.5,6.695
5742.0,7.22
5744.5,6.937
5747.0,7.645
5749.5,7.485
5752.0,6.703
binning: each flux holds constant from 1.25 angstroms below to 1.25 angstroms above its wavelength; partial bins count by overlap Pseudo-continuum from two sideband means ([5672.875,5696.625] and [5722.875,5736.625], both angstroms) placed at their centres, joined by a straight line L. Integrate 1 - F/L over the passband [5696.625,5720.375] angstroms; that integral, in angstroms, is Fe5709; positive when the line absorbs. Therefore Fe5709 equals 1.9 angstroms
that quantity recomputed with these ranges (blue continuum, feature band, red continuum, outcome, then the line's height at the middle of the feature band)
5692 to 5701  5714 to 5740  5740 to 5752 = 1.74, 7.11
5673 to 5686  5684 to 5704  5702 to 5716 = -1.65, 6.32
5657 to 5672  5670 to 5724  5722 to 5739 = 2.81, 6.79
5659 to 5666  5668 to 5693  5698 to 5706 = 0.36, 6.58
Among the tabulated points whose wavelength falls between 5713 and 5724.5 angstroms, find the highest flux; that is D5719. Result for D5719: 7.187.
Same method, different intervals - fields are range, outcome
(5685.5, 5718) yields 7.388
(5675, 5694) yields 7.227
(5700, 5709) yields 6.634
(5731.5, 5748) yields 7.645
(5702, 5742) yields 7.425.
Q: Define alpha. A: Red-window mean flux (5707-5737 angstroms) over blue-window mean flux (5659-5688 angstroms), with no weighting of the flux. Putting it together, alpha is 1.0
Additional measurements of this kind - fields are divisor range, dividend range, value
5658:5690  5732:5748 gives 1.10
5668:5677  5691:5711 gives 1.04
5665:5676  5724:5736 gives 1.09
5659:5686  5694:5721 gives 0.99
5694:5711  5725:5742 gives 1.07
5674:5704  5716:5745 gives 1.01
